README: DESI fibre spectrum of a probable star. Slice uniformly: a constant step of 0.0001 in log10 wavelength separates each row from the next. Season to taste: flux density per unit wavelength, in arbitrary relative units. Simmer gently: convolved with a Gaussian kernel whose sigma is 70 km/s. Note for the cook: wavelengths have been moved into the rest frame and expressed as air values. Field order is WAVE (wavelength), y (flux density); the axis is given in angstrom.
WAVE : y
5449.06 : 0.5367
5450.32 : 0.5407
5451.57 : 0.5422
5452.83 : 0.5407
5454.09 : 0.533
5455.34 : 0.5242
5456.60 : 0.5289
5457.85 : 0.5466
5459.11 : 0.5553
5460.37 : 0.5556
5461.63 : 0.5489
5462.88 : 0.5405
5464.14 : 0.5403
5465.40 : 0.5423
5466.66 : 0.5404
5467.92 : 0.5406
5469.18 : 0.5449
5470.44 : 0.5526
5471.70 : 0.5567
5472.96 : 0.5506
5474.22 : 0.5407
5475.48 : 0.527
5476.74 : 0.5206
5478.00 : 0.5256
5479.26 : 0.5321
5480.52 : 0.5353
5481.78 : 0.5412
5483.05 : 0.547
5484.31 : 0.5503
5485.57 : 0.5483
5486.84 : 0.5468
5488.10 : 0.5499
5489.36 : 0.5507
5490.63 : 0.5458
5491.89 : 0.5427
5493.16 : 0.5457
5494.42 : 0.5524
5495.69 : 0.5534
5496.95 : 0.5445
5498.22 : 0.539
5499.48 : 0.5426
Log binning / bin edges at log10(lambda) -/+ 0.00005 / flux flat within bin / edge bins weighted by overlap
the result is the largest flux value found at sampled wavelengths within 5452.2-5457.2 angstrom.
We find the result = 0.5407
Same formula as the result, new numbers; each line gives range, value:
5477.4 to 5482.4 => 0.5412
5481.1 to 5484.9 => 0.5503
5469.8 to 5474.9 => 0.5567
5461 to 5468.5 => 0.5489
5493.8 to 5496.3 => 0.5534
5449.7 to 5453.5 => 0.5422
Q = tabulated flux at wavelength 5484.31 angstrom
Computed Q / 0.5503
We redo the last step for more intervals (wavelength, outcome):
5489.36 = 0.5507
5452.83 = 0.5407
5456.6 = 0.5289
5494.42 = 0.5524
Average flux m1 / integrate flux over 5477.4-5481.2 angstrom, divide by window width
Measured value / 0.532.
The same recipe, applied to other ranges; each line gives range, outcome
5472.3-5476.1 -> 0.54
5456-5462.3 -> 0.548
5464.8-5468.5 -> 0.541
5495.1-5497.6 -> 0.549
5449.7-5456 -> 0.536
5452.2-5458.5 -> 0.535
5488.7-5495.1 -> 0.547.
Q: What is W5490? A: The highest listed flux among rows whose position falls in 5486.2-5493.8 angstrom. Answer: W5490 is 0.5507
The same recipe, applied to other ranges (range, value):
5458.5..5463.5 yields 0.5556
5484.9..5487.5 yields 0.5483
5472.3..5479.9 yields 0.5506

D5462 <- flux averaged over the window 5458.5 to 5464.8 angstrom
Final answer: 0.548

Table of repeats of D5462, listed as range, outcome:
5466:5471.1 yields 0.544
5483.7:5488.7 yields 0.549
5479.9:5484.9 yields 0.543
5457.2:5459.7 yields 0.551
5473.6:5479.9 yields 0.53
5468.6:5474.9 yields 0.549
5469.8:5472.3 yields 0.554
